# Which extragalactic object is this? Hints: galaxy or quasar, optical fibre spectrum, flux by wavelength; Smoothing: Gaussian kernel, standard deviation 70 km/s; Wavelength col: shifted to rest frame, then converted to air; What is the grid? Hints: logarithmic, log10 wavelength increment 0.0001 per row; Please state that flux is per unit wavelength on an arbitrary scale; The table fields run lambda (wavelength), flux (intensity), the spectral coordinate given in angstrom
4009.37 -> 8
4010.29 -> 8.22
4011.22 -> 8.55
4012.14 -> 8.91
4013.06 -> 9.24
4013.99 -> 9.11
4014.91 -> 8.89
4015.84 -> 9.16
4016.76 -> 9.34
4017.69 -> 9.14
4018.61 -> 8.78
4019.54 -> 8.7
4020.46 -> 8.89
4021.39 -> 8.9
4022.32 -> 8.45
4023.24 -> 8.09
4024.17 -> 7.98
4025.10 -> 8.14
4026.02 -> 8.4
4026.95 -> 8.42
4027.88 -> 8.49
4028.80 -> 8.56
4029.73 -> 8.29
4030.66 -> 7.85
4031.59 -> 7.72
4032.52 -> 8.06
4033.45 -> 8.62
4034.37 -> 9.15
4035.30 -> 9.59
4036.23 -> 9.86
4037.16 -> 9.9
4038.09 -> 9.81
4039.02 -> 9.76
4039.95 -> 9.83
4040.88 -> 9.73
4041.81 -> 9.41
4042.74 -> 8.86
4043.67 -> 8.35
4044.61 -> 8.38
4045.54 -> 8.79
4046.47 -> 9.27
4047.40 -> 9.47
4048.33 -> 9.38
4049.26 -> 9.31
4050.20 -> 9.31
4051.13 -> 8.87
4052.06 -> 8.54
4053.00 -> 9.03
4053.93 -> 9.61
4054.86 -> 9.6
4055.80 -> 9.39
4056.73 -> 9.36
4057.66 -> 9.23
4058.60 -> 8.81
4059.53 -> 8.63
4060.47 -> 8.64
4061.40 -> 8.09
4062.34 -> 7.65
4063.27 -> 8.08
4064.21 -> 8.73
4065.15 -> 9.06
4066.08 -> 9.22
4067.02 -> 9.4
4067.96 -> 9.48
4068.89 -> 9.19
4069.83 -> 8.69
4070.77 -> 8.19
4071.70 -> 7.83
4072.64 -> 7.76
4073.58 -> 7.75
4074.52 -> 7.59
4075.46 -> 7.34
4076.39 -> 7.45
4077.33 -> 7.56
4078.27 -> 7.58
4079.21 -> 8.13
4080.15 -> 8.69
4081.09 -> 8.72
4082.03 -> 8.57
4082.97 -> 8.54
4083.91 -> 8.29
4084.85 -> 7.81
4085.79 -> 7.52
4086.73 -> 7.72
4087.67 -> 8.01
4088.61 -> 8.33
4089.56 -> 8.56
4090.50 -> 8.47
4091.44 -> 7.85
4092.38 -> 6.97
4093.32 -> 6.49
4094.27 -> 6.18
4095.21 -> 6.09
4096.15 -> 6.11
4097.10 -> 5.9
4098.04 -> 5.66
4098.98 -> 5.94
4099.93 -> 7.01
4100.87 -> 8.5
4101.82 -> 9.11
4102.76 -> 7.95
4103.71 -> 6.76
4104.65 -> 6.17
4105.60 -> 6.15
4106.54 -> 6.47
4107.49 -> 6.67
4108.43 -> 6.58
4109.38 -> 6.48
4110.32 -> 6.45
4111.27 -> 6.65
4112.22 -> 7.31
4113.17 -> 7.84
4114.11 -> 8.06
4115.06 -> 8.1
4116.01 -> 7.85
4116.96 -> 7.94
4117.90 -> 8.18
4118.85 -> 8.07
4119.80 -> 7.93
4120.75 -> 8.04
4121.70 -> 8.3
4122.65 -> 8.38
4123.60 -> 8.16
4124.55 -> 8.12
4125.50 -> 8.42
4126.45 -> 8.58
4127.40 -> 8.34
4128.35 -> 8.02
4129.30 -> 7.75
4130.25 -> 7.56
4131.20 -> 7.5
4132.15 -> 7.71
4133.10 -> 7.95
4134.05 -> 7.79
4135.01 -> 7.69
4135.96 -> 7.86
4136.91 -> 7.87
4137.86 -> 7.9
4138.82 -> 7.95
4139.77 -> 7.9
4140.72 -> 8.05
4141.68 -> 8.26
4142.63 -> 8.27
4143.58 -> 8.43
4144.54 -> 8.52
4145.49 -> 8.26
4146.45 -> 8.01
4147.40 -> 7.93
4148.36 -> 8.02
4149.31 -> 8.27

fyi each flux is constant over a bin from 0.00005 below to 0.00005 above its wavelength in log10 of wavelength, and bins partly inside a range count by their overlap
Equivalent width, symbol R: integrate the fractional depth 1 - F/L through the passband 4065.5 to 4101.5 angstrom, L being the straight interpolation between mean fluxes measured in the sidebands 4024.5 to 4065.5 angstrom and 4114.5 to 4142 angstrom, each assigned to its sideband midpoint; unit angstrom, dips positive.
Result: 3.1 angstrom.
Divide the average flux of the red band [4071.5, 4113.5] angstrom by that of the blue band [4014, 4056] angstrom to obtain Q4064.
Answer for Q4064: 0.82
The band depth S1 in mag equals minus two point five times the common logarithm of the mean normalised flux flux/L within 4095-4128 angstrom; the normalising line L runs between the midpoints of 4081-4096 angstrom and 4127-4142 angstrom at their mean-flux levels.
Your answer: 0.06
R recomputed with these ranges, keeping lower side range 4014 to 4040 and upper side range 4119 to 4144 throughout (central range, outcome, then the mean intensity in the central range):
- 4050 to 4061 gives -0.6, 9.08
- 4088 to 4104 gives 2.1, 7.18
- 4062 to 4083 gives 0.4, 8.31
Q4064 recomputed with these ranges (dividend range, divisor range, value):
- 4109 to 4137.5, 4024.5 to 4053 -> 0.88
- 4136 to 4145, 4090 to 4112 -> 1.19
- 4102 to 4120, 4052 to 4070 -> 0.81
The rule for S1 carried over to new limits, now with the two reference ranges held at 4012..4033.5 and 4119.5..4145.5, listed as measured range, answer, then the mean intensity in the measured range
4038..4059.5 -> -0.092 mag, 9.2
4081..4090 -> 0.013 mag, 8.18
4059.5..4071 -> -0.042 mag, 8.7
